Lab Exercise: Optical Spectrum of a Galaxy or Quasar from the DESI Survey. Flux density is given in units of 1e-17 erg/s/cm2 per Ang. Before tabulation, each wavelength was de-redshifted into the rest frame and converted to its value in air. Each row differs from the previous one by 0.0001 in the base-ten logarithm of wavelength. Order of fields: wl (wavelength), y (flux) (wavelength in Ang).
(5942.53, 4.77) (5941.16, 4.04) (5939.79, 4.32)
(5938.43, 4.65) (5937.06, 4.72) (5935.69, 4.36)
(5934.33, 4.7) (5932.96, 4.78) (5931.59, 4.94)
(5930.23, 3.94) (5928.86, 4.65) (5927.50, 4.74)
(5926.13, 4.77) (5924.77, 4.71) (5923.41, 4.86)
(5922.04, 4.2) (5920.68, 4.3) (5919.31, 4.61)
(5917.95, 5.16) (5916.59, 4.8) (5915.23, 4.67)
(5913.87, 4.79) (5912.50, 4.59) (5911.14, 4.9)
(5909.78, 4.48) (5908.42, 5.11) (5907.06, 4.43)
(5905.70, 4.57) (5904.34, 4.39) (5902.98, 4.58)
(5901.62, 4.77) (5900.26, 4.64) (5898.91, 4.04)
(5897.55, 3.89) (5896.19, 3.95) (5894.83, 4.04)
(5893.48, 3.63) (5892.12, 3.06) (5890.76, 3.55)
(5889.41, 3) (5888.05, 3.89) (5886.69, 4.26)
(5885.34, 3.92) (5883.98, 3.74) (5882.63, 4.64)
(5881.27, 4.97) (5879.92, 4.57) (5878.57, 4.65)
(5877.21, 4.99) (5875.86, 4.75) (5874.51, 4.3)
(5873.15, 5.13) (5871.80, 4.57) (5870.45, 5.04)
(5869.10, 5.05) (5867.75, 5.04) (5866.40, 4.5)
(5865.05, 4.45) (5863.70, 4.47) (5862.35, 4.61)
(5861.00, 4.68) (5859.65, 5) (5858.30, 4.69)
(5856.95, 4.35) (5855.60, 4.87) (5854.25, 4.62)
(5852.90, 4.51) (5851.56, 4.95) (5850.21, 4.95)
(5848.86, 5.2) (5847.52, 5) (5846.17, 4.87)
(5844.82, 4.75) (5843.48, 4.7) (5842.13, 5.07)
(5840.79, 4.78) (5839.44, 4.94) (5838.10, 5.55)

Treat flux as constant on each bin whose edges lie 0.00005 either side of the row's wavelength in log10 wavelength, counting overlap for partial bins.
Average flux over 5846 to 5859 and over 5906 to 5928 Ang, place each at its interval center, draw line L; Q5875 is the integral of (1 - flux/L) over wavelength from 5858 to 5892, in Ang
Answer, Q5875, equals 2.1 Ang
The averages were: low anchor 4.8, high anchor 4.69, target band 4.47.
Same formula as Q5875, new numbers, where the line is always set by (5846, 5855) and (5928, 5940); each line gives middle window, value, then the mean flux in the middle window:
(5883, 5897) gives 2.98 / 3.73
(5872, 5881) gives 0.09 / 4.73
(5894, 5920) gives 0.71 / 4.54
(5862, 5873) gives 0.16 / 4.74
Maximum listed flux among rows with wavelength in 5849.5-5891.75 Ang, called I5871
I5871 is 5.13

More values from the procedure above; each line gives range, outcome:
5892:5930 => 5.16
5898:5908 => 4.77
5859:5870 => 5.05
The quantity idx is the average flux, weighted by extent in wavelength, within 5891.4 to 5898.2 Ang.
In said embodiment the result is 3.71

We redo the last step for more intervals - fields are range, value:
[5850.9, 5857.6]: 4.66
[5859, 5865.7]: 4.64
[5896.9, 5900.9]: 4.19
